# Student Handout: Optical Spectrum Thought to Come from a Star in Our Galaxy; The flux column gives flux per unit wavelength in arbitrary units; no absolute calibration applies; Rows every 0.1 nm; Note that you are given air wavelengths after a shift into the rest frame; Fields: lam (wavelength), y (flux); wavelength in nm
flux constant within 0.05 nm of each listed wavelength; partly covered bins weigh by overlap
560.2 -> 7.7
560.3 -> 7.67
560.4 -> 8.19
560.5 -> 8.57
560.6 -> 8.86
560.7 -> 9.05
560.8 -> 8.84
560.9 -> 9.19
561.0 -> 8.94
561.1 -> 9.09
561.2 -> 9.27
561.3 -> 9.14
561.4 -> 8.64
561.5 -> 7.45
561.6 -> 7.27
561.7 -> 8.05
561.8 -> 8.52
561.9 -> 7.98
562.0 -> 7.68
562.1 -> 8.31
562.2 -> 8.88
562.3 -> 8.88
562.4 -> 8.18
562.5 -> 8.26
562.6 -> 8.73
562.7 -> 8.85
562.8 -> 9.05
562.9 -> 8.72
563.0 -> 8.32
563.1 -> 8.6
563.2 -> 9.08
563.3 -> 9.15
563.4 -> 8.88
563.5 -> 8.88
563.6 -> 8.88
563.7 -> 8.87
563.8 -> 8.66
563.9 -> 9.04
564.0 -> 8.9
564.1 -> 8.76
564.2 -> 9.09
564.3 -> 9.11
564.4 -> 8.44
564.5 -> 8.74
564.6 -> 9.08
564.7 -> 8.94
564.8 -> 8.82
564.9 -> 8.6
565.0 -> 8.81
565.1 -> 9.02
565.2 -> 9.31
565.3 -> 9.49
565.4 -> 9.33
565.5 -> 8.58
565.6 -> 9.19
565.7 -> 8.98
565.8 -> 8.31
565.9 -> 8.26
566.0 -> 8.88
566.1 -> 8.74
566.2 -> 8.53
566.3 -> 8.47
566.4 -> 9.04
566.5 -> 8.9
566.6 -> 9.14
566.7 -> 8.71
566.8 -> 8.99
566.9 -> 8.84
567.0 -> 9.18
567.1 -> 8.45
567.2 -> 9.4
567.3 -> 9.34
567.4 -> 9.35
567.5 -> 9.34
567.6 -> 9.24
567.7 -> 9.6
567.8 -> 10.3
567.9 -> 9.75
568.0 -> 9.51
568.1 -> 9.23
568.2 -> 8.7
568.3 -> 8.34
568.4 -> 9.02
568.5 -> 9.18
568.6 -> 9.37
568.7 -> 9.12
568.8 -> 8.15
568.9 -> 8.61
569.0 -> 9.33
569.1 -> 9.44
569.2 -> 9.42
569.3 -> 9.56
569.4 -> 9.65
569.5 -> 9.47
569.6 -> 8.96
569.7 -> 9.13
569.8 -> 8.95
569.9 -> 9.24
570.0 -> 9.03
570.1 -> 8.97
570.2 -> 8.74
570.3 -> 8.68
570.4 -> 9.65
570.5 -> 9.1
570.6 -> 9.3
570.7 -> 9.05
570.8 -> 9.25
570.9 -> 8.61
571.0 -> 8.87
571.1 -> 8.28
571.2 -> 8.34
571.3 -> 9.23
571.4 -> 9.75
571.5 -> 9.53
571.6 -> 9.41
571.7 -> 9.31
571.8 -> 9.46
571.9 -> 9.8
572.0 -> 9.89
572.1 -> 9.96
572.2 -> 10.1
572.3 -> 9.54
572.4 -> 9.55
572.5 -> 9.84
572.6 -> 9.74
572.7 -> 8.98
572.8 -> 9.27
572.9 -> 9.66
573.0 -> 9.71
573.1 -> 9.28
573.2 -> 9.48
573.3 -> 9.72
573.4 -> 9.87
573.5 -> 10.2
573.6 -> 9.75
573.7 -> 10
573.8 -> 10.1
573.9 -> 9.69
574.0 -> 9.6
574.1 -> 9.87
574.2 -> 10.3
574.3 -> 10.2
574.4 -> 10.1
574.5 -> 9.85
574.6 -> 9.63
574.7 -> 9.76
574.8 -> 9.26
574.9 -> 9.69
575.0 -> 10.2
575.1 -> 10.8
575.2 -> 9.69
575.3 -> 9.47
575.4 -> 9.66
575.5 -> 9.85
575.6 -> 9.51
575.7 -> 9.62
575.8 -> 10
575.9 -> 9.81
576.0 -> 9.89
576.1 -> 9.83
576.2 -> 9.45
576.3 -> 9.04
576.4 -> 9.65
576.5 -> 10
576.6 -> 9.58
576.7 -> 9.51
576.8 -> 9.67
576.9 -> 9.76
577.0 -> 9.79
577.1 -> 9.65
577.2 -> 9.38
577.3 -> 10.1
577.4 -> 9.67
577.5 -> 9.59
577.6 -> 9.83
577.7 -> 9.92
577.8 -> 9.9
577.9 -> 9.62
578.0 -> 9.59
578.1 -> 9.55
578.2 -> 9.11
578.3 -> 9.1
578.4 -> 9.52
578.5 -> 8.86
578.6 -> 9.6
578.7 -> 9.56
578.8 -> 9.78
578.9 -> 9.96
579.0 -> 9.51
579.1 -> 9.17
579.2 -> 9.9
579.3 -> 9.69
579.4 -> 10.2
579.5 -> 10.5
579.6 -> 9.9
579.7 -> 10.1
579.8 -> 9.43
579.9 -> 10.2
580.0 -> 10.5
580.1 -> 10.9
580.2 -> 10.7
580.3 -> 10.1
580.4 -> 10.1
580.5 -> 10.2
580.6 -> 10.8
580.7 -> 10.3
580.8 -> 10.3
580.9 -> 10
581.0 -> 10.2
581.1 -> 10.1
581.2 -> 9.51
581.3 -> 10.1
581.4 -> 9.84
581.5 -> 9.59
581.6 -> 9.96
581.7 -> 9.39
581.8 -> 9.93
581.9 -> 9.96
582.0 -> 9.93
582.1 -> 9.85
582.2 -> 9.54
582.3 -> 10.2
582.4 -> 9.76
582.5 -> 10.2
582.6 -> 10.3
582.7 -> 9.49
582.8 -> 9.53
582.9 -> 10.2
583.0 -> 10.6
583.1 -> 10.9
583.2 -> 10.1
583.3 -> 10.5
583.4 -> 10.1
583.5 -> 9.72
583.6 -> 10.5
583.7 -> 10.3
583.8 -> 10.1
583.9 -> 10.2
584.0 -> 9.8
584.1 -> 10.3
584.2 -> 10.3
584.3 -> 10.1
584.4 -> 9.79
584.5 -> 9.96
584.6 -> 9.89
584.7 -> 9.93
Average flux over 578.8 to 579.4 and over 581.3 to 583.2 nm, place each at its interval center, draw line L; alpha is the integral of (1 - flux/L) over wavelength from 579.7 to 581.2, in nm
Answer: -0.07 nm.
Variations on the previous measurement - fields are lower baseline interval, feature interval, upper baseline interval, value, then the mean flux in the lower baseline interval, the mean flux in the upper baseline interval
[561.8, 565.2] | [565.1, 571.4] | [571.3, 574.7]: 0.12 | 8.74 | 9.72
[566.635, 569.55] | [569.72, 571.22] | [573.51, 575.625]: 0.08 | 9.19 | 9.87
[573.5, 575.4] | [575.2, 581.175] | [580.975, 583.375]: 0.07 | 9.89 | 9.99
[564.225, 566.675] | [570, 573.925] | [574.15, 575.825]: 0.05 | 8.86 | 9.86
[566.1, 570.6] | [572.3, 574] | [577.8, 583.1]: -0.04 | 9.11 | 9.91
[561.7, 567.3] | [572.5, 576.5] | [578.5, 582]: -0.09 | 8.79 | 9.98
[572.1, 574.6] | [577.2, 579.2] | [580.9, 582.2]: 0.05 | 9.77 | 9.86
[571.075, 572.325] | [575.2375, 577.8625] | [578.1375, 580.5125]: 0.00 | 9.45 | 9.85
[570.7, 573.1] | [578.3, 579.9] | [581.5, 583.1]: 0.01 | 9.39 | 9.94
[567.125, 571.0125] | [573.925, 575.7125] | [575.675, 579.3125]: -0.07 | 9.18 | 9.63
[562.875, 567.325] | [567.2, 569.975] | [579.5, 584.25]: -0.03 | 8.87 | 10.1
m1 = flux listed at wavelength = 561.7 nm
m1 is 8.05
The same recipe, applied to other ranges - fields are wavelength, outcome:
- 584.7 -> 9.93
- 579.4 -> 10.2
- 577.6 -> 9.83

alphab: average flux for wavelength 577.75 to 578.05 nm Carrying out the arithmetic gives 9.7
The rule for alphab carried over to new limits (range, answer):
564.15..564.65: 8.89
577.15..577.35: 9.74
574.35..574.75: 9.83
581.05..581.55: 9.83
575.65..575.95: 9.81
